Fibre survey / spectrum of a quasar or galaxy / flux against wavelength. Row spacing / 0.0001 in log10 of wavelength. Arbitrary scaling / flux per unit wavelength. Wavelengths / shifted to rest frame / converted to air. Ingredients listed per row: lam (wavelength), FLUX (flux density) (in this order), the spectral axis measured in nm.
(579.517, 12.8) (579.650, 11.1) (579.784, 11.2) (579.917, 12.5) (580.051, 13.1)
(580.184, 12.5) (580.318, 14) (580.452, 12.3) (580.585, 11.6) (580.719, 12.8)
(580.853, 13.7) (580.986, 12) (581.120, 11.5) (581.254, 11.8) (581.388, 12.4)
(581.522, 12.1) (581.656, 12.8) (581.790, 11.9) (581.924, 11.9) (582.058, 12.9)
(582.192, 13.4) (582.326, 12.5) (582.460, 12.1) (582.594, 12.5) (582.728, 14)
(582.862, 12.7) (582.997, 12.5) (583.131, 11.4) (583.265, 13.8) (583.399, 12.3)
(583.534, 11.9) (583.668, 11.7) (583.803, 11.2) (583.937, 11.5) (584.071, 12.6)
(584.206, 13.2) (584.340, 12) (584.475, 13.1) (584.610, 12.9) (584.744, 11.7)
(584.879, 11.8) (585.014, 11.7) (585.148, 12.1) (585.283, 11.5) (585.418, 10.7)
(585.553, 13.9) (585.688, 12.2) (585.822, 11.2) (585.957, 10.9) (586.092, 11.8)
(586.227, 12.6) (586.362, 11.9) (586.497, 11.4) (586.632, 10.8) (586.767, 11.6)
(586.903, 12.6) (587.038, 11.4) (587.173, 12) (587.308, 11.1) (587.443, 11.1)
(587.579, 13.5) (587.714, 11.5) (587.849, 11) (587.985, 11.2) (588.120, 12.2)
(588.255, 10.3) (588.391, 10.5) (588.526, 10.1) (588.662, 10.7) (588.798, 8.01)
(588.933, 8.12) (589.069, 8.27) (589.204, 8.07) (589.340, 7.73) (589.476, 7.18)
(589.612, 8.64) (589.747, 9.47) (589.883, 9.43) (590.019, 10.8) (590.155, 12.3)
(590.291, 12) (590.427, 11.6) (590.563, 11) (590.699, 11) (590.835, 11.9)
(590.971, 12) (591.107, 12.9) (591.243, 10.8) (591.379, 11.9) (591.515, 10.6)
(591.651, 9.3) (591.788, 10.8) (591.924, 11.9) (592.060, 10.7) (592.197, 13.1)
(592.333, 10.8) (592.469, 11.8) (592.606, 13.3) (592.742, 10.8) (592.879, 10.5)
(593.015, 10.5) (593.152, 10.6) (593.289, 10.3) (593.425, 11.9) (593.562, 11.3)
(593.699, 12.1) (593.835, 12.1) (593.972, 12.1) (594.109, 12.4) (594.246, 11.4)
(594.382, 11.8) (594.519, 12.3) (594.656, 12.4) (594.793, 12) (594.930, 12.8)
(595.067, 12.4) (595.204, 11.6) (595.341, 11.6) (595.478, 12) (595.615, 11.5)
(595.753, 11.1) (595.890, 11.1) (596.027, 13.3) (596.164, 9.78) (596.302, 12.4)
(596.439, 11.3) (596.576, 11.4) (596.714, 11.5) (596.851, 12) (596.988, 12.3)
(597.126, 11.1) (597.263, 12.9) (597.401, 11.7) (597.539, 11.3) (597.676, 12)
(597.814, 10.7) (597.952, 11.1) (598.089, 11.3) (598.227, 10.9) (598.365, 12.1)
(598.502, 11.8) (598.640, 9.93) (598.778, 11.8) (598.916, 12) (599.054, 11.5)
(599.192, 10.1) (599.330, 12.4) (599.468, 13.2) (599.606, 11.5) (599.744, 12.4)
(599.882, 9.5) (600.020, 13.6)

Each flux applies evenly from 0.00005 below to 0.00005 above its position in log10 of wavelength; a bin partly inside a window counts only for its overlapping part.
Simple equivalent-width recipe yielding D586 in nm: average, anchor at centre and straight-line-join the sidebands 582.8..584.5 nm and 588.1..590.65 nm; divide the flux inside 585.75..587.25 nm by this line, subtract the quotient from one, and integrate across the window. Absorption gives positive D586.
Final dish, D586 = -0.09 nm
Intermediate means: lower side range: 12.3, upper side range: 9.77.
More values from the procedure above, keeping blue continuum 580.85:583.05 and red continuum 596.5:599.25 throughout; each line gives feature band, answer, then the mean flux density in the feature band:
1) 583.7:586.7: 0.082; 11.9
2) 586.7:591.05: 0.529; 10.6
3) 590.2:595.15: 0.088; 11.6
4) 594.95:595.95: -0.004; 11.7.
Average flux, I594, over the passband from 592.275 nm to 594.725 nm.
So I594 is 11.6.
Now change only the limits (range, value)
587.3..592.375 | 10.6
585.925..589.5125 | 10.7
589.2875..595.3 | 11.2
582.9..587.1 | 12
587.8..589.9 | 9.42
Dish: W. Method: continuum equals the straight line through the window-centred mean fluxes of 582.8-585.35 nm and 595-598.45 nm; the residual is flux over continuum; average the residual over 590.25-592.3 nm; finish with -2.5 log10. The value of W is 0.04 mag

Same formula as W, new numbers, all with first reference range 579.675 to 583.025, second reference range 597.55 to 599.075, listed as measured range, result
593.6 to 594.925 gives -0.041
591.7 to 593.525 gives 0.044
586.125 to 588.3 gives 0.041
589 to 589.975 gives 0.376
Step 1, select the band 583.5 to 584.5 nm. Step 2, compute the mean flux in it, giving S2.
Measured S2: 12.1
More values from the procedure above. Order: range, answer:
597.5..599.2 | 11.3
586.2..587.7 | 11.8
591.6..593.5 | 11.2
